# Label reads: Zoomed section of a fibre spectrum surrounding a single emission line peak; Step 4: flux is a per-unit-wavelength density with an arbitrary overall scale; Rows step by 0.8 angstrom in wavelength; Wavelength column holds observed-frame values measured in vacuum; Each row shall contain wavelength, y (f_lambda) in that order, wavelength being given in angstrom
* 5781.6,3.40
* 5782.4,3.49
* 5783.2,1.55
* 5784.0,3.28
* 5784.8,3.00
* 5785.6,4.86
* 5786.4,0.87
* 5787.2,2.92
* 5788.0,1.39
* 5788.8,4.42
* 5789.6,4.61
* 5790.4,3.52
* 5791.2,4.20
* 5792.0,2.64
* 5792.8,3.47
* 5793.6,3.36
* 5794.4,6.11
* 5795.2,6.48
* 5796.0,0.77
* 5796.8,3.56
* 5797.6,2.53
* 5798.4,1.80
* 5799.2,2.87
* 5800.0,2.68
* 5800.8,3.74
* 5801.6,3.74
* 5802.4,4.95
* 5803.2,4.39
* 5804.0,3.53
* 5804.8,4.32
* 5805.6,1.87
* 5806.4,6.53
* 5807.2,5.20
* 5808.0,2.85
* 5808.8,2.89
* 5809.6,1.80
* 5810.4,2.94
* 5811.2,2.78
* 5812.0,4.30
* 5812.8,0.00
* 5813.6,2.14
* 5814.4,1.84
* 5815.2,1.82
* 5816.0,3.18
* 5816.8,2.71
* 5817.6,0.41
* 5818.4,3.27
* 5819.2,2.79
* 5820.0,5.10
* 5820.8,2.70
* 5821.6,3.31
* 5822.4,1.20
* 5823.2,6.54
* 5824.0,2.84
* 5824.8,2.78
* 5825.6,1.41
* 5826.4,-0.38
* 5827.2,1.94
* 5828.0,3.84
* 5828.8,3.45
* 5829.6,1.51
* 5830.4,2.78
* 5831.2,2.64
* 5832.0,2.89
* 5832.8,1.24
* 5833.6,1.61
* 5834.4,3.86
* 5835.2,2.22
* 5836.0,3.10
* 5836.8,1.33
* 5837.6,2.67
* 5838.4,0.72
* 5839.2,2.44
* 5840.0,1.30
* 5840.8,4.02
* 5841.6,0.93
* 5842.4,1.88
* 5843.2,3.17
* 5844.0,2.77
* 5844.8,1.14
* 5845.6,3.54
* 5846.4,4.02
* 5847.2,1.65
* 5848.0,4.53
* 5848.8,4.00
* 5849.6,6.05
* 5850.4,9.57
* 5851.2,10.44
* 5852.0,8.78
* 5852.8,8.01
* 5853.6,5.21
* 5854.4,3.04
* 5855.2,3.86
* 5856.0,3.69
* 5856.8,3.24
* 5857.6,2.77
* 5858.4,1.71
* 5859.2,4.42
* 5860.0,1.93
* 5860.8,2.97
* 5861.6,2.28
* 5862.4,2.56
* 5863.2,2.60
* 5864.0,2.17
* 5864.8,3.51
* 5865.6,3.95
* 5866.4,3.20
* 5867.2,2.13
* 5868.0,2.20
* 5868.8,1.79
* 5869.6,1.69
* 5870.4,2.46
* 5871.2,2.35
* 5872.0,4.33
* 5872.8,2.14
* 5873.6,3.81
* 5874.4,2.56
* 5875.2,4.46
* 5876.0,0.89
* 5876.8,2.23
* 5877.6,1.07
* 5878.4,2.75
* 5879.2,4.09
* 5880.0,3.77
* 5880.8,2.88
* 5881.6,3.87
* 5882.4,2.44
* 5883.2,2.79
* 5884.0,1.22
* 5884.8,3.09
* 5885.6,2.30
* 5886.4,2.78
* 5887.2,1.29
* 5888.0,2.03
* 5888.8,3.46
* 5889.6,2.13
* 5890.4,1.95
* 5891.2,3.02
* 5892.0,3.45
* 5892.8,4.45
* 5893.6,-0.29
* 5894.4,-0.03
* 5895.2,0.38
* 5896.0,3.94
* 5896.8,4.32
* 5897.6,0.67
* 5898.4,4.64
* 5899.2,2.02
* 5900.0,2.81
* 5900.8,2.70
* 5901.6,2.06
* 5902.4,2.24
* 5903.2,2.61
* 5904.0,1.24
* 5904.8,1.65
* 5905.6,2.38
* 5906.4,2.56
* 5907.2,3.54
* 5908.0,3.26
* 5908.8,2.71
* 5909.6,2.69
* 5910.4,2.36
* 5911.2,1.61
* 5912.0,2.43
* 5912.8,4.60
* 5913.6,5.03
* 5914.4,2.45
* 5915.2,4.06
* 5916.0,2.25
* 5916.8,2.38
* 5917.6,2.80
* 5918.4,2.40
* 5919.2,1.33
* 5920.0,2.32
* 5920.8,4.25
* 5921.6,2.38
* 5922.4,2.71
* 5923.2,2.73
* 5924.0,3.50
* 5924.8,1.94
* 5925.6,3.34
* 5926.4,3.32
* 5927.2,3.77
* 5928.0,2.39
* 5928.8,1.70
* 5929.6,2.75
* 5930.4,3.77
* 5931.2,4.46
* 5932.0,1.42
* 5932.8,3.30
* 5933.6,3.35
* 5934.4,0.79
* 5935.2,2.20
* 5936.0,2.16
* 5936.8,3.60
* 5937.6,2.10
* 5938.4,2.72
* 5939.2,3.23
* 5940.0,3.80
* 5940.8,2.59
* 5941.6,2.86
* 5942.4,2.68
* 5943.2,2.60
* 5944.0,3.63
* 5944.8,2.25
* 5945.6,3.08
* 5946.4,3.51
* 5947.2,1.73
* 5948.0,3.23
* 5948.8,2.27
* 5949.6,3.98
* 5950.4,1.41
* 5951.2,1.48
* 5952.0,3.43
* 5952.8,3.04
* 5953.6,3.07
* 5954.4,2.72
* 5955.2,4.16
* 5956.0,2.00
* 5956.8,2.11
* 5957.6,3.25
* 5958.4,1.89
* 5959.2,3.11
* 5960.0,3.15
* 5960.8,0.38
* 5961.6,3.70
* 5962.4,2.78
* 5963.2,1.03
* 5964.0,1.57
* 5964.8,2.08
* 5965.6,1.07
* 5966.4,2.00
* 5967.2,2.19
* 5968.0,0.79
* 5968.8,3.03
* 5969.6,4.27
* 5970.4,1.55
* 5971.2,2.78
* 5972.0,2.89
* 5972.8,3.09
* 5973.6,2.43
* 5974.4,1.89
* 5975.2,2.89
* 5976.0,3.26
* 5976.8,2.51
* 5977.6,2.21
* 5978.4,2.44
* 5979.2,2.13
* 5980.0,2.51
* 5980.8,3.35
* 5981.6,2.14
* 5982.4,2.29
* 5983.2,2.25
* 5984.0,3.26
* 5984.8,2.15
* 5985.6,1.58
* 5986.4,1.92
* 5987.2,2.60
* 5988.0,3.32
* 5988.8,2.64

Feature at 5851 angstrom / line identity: [O III]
